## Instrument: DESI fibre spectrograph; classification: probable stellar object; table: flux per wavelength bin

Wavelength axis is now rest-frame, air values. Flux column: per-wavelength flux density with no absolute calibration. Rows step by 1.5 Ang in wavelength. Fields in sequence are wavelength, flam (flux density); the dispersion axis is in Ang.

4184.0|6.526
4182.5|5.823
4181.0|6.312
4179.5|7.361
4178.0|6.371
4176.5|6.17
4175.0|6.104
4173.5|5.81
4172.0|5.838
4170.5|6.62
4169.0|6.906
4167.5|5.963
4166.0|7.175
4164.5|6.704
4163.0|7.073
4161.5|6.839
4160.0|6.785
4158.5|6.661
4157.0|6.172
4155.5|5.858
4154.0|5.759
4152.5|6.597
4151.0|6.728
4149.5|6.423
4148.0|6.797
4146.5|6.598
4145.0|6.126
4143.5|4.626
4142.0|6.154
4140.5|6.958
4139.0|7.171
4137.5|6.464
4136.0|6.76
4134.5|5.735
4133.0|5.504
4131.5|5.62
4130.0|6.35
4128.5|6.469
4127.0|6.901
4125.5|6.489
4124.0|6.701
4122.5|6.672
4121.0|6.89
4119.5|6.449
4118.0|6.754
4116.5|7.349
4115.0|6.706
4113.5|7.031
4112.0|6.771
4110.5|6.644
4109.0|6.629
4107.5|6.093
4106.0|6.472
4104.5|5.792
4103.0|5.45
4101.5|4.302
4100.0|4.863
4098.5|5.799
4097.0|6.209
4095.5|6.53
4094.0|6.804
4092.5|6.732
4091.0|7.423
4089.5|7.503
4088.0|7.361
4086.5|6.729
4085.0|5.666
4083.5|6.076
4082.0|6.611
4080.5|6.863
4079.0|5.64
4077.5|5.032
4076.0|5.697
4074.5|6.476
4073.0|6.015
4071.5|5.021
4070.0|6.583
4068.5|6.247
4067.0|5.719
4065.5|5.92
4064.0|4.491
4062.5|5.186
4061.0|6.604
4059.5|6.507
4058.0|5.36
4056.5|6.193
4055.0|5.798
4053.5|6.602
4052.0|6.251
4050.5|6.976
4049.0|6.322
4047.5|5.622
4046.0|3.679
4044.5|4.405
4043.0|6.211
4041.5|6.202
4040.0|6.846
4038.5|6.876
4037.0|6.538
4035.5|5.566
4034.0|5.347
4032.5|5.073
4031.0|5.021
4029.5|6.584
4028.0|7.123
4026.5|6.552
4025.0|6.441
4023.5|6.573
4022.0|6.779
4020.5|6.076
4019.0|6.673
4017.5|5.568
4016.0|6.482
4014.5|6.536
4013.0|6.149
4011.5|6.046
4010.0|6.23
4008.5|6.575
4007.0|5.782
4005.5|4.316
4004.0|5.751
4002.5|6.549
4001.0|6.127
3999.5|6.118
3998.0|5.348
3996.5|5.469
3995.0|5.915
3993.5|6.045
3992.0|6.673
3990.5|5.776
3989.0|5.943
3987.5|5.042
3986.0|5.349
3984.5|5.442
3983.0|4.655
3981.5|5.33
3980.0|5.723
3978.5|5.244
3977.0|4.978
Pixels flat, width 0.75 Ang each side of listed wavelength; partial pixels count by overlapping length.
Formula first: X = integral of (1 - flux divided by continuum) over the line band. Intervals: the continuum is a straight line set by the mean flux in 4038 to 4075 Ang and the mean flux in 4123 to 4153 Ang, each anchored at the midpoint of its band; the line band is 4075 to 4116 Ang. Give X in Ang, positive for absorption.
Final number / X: -1.0 Ang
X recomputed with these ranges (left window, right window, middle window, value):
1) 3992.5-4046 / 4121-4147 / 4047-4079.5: 1.1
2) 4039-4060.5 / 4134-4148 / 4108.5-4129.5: -1.7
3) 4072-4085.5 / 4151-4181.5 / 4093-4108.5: 0.6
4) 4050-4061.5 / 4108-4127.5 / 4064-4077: 1.1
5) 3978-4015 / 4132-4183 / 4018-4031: -1.4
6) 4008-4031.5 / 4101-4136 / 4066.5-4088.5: 0.9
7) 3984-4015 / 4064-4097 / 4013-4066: 0.3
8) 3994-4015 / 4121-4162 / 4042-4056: 0.7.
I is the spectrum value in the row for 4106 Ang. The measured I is 6.472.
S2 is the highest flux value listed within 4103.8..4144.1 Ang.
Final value 7.349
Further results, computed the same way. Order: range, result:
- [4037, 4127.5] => 7.503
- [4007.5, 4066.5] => 7.123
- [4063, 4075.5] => 6.583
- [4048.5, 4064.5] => 6.976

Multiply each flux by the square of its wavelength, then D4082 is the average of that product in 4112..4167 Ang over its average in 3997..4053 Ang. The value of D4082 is 1.1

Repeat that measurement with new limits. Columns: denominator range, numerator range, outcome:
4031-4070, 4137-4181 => 1.16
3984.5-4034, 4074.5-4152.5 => 1.12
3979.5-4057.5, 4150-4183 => 1.16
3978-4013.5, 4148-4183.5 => 1.22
